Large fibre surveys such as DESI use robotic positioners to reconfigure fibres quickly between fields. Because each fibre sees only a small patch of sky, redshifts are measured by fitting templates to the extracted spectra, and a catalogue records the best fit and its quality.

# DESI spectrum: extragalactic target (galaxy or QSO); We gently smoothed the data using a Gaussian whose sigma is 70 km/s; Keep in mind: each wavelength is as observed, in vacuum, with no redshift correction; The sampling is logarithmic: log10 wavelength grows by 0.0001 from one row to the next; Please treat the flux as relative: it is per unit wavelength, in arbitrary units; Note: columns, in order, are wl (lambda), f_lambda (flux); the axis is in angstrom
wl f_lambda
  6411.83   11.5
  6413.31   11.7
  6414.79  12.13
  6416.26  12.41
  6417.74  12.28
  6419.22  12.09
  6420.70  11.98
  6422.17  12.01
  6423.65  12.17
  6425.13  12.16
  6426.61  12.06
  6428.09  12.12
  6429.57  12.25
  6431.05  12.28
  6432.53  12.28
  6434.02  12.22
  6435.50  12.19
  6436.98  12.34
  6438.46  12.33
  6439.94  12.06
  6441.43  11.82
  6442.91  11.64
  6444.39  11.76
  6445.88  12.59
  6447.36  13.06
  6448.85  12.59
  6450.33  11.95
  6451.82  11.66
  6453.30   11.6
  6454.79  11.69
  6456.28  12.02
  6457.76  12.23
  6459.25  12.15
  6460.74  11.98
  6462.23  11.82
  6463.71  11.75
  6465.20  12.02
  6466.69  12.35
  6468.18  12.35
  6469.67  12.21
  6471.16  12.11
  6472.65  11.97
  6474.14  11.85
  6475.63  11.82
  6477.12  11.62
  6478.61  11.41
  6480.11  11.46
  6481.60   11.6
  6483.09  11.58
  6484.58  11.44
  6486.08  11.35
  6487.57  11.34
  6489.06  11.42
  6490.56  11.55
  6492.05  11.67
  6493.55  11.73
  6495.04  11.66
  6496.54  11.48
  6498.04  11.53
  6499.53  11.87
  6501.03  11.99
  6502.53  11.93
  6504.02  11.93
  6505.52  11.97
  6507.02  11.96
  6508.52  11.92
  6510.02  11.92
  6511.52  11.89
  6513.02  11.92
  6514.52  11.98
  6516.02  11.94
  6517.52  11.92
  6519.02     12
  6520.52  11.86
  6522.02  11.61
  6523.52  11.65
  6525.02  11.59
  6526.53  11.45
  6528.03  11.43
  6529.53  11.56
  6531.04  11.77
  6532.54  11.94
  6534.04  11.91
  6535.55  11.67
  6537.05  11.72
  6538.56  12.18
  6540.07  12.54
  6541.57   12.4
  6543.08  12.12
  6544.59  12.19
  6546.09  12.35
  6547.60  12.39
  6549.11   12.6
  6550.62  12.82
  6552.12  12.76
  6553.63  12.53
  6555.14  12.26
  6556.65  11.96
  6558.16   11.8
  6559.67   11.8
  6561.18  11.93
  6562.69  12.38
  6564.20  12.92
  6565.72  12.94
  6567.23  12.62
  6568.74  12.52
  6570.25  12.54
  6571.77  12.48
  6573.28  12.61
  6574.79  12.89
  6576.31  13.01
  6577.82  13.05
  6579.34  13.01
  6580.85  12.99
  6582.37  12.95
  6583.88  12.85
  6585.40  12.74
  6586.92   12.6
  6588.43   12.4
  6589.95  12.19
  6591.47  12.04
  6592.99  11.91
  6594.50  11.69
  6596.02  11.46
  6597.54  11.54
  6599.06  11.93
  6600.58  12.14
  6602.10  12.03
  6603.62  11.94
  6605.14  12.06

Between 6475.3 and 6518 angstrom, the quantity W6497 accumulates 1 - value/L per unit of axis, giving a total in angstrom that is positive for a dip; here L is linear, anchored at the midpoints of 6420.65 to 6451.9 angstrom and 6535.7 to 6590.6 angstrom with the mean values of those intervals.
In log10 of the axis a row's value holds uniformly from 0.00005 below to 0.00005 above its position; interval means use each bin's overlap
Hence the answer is 2.1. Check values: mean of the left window 12.2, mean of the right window 12.5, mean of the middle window 11.7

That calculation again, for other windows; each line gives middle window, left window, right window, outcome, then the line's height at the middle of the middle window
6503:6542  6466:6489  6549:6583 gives 0.98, 12.2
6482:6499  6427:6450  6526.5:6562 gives 0.89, 12.2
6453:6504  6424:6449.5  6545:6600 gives 2.06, 12.3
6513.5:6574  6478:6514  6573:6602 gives -0.37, 12.1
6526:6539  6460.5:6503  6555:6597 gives 0.42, 12.1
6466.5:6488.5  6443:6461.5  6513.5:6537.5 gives 0.42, 12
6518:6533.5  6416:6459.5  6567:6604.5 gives 0.75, 12.3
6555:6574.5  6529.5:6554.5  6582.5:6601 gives -0.31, 12.2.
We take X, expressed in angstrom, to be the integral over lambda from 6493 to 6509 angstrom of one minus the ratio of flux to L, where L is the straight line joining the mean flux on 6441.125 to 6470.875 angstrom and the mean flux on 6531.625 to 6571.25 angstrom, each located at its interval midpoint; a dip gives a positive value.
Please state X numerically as 0.5 angstrom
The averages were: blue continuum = 12.1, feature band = 11.8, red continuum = 12.3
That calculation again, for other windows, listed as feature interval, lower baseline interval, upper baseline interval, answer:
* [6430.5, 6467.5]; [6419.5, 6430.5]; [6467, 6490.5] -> -0.5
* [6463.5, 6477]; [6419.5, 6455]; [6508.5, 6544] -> 0.0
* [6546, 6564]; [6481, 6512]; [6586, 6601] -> -0.7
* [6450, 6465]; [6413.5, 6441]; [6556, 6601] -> 0.4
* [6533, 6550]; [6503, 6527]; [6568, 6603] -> -0.2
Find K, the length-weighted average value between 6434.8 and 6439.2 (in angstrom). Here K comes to 12.3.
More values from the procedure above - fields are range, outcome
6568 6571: 12.5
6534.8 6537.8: 11.7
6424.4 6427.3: 12.1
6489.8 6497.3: 11.6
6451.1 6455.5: 11.7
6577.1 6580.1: 13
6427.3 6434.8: 12.2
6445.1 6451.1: 12.5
